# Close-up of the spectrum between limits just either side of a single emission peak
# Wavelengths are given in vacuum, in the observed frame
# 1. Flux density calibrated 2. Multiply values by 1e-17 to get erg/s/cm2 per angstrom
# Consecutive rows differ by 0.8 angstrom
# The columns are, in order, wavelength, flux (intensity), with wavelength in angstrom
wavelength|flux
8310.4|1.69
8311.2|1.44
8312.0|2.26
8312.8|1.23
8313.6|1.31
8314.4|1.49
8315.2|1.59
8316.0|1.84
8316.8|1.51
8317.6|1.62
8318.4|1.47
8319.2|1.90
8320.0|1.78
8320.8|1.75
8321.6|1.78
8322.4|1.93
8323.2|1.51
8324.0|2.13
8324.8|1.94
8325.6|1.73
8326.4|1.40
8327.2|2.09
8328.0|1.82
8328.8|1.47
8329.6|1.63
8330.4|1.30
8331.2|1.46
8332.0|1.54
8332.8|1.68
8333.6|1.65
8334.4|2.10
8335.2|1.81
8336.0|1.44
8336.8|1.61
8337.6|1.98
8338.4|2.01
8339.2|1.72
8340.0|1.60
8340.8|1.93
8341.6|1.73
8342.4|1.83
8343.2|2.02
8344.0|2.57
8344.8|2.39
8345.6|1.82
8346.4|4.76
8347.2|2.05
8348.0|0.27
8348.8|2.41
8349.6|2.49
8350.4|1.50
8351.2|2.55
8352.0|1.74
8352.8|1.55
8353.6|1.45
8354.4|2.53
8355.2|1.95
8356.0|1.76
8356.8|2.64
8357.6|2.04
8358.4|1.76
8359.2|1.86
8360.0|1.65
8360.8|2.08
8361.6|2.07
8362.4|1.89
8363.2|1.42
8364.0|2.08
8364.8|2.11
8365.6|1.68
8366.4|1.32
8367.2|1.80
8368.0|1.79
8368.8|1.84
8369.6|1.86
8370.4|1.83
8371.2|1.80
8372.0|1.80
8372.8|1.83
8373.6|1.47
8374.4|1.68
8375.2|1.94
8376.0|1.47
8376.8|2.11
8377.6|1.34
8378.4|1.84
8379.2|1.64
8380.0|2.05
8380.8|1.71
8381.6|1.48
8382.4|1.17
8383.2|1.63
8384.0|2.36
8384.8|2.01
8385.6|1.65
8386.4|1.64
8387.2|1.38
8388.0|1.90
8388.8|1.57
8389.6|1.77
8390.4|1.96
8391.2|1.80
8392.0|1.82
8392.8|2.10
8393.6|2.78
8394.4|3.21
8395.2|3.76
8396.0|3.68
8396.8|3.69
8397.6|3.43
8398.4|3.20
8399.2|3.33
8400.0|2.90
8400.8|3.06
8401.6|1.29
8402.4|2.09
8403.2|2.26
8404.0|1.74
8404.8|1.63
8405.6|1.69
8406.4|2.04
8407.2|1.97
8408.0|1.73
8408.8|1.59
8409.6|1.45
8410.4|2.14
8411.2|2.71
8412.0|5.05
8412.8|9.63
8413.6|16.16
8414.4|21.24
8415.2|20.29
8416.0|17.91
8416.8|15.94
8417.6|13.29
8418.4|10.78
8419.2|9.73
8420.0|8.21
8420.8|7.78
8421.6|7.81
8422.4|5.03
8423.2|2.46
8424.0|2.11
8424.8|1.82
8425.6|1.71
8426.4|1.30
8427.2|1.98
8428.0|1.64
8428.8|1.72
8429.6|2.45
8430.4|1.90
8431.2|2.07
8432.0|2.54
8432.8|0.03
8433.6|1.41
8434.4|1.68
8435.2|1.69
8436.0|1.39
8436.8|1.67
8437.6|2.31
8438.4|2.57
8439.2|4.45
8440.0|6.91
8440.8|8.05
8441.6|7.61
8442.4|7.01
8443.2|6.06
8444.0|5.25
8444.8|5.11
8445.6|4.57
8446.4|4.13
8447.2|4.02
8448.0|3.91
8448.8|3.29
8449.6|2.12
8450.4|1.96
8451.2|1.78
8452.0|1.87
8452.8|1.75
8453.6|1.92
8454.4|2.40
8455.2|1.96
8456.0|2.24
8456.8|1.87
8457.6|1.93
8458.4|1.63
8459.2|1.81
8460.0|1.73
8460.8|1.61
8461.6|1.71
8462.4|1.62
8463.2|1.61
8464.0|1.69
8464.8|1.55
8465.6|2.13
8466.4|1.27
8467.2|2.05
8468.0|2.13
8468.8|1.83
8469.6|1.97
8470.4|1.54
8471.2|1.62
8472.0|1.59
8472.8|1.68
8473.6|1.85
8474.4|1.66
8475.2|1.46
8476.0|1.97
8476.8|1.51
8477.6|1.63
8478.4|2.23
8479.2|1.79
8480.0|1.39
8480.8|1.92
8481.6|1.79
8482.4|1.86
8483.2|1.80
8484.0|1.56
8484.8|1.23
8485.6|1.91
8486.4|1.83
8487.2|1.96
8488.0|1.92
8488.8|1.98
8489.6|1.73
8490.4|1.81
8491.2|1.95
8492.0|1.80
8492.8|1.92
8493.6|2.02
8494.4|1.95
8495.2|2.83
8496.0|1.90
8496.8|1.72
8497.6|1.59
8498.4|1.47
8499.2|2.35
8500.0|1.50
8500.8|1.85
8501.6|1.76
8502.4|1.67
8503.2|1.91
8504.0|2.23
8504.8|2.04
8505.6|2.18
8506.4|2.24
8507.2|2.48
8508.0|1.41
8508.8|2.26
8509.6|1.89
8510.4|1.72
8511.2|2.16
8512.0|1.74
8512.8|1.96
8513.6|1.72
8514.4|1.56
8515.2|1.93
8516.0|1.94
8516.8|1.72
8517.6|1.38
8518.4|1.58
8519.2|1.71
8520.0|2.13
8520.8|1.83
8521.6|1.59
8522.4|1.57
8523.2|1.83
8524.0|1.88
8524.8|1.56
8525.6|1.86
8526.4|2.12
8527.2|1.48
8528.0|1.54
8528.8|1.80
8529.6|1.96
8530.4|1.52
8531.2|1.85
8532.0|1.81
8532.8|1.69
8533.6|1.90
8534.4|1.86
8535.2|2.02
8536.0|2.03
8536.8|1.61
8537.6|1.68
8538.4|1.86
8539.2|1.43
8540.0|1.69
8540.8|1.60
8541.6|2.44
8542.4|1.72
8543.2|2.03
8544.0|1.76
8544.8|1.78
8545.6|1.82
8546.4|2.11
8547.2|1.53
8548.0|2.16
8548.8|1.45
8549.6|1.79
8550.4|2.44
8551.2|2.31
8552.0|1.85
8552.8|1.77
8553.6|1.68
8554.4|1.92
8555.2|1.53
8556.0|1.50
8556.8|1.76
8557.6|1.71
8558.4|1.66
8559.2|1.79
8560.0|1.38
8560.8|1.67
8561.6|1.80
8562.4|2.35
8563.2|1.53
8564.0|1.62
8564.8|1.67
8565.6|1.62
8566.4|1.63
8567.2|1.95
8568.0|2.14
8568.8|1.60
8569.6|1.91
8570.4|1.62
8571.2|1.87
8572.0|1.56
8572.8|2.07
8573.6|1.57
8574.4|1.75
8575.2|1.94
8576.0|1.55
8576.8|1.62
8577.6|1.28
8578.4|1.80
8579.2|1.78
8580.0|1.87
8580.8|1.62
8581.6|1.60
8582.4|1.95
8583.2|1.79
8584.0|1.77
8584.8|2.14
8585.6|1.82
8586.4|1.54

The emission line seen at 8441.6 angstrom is [N II]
